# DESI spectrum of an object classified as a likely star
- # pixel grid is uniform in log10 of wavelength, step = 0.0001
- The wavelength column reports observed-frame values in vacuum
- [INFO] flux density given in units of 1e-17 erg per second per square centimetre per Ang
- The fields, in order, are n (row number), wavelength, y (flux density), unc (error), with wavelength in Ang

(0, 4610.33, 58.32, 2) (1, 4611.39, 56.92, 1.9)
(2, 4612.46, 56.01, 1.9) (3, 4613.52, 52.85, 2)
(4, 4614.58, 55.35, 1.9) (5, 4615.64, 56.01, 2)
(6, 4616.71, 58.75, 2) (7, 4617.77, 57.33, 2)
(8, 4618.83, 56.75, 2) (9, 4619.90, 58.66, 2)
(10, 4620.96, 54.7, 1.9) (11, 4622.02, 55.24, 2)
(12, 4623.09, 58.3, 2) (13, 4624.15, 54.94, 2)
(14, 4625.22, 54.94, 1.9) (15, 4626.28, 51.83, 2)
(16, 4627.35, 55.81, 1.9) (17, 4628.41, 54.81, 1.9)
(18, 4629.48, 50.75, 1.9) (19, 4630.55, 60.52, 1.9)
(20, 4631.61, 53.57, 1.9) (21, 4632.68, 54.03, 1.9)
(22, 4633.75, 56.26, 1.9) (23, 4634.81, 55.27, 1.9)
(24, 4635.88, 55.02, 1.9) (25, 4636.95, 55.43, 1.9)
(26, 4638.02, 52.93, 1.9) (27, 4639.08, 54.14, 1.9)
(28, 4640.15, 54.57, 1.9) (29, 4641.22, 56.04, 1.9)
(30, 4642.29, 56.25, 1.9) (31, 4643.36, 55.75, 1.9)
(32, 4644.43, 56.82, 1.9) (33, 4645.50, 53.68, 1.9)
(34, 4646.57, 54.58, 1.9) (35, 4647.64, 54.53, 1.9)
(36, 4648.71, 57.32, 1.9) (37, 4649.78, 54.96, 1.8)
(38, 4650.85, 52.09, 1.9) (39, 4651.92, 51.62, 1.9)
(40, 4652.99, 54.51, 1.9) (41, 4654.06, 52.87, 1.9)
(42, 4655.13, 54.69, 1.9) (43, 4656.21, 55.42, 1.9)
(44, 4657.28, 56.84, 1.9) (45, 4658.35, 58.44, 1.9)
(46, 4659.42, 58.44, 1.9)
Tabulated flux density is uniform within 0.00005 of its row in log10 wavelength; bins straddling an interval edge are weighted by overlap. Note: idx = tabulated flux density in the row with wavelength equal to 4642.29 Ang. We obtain 56.25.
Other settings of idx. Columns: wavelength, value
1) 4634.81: 55.27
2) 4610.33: 58.32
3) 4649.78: 54.96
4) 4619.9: 58.66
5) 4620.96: 54.7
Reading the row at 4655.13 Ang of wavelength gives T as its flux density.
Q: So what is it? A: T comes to 54.69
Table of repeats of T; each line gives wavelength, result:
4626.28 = 51.83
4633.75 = 56.26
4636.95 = 55.43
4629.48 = 50.75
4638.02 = 52.93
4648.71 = 57.32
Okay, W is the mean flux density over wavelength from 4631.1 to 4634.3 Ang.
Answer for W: 54.6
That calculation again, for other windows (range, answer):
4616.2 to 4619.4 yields 57.6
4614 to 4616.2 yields 55.6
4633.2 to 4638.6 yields 55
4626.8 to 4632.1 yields 55.1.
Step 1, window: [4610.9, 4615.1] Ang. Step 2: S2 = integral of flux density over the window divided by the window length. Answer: 55.2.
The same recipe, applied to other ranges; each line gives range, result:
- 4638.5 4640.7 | 54.5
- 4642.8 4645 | 56.2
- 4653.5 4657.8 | 54.9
